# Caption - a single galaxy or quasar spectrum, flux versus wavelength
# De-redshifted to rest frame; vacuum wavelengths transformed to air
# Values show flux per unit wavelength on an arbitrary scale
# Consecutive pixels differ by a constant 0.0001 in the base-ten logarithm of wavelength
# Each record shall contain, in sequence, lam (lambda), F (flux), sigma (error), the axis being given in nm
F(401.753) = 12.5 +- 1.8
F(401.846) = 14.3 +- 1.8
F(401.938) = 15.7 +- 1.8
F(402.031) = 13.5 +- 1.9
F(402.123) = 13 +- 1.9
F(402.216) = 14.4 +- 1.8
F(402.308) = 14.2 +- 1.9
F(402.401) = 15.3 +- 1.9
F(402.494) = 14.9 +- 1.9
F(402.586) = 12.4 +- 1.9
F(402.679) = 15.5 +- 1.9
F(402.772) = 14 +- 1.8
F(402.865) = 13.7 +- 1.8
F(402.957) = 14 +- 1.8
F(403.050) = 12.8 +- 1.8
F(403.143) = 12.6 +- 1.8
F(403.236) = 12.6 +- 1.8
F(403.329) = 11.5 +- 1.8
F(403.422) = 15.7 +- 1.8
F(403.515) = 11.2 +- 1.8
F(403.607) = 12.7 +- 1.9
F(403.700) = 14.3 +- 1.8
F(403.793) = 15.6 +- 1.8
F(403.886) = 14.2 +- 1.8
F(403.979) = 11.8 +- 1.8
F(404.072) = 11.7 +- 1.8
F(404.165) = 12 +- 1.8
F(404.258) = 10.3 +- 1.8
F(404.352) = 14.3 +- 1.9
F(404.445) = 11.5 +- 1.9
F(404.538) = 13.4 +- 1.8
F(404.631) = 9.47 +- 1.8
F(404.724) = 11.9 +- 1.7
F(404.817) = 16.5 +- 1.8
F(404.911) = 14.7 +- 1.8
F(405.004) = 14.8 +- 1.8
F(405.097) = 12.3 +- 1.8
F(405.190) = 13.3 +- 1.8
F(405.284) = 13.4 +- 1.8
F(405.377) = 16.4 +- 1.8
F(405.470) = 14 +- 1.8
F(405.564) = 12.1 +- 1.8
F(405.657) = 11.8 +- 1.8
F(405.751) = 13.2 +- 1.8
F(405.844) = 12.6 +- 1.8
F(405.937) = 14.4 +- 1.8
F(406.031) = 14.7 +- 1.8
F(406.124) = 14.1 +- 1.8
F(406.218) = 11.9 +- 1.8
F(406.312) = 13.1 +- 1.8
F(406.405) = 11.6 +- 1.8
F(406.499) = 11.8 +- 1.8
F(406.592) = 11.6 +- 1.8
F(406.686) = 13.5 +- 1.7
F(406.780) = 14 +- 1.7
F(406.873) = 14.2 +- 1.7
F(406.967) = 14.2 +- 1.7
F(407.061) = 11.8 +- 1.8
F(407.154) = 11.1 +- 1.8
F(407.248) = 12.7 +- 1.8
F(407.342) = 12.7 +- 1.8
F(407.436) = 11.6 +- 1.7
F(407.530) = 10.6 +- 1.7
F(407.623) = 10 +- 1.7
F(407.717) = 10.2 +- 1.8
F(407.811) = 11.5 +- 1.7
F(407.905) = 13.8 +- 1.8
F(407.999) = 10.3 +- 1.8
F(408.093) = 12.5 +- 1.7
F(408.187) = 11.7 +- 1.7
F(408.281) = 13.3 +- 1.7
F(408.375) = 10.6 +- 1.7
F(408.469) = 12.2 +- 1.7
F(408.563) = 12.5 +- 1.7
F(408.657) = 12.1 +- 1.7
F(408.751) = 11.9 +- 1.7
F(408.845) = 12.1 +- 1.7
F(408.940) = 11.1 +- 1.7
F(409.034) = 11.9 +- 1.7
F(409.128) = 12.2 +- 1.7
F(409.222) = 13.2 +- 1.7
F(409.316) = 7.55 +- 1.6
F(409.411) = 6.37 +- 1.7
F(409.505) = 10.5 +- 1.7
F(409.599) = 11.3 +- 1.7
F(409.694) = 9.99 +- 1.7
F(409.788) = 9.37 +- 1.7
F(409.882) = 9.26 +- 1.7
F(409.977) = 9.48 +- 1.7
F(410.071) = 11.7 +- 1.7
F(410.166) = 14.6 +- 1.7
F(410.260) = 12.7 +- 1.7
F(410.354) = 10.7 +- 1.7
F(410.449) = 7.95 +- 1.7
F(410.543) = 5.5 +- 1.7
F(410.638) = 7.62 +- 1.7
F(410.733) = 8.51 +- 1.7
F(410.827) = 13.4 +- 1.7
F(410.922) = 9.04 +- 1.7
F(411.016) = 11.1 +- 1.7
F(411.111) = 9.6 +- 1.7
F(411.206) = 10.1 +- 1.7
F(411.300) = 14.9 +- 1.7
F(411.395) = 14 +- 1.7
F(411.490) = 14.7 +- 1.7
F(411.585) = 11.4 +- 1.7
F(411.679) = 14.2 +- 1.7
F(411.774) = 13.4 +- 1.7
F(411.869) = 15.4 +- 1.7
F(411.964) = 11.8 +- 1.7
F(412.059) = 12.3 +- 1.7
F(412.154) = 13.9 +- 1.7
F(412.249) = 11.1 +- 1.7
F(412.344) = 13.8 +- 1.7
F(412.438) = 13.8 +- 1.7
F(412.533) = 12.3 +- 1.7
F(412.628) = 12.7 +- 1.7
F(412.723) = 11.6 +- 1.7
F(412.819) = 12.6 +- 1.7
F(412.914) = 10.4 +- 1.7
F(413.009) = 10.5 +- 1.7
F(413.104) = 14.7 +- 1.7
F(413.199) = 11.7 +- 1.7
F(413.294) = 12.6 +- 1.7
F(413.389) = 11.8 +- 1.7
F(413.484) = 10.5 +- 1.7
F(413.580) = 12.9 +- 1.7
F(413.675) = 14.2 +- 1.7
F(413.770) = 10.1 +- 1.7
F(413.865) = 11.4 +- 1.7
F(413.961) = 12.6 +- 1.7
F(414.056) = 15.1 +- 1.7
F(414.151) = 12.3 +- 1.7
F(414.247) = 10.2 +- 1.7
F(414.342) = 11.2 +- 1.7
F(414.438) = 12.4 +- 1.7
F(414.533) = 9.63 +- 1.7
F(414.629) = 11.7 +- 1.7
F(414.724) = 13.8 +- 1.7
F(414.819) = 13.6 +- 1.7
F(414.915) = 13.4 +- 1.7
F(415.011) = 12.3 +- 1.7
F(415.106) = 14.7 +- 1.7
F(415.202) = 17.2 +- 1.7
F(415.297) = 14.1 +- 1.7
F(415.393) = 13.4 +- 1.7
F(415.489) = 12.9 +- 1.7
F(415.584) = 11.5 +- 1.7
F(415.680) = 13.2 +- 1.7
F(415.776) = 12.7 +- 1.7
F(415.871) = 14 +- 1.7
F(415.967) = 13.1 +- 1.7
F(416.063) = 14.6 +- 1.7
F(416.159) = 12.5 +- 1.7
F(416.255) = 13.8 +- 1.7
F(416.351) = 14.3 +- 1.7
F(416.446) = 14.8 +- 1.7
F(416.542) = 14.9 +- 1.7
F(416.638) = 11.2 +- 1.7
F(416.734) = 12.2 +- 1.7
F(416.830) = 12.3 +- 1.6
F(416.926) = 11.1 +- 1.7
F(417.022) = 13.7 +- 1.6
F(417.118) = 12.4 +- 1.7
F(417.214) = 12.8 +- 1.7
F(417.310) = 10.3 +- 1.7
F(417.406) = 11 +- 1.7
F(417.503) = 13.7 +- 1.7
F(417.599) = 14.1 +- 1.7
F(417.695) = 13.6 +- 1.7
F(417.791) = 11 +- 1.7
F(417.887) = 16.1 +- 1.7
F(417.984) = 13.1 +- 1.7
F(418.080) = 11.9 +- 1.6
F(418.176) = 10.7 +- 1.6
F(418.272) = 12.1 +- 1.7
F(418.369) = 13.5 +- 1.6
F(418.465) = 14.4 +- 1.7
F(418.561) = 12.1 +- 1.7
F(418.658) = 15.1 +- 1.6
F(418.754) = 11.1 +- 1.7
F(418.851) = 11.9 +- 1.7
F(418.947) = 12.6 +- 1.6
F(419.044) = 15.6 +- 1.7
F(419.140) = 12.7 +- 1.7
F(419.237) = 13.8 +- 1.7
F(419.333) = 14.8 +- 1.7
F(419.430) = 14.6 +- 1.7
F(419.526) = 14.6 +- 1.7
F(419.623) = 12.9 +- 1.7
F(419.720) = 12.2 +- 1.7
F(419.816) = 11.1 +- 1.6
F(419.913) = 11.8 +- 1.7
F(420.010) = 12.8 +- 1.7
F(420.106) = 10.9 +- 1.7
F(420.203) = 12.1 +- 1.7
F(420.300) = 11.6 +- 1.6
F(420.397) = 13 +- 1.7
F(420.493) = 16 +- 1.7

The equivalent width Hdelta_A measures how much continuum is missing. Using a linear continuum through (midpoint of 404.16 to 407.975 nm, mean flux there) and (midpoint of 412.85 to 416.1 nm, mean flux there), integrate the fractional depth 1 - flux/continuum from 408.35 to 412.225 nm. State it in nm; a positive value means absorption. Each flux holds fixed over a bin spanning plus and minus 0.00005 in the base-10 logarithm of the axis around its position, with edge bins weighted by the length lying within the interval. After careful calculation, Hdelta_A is 0.435 nm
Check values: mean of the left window 12.7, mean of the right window 12.7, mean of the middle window 11.3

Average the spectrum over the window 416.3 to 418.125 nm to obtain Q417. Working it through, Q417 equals 12.9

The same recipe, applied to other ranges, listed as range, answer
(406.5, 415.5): 11.9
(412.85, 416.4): 12.7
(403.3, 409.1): 12.6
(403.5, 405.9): 13.1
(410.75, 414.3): 12.3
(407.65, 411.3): 10.8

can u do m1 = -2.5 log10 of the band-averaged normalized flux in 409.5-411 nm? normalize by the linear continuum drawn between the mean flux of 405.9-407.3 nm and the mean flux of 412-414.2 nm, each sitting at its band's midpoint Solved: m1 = 0.24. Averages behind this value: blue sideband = 13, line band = 10.1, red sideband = 12.4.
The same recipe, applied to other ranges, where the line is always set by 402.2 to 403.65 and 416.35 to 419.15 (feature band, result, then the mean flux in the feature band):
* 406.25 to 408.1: 0.106 mag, 12.1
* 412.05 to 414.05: 0.066 mag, 12.3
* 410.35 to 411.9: 0.173 mag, 11.2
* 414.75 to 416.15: -0.051 mag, 13.6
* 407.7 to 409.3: 0.122 mag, 11.9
